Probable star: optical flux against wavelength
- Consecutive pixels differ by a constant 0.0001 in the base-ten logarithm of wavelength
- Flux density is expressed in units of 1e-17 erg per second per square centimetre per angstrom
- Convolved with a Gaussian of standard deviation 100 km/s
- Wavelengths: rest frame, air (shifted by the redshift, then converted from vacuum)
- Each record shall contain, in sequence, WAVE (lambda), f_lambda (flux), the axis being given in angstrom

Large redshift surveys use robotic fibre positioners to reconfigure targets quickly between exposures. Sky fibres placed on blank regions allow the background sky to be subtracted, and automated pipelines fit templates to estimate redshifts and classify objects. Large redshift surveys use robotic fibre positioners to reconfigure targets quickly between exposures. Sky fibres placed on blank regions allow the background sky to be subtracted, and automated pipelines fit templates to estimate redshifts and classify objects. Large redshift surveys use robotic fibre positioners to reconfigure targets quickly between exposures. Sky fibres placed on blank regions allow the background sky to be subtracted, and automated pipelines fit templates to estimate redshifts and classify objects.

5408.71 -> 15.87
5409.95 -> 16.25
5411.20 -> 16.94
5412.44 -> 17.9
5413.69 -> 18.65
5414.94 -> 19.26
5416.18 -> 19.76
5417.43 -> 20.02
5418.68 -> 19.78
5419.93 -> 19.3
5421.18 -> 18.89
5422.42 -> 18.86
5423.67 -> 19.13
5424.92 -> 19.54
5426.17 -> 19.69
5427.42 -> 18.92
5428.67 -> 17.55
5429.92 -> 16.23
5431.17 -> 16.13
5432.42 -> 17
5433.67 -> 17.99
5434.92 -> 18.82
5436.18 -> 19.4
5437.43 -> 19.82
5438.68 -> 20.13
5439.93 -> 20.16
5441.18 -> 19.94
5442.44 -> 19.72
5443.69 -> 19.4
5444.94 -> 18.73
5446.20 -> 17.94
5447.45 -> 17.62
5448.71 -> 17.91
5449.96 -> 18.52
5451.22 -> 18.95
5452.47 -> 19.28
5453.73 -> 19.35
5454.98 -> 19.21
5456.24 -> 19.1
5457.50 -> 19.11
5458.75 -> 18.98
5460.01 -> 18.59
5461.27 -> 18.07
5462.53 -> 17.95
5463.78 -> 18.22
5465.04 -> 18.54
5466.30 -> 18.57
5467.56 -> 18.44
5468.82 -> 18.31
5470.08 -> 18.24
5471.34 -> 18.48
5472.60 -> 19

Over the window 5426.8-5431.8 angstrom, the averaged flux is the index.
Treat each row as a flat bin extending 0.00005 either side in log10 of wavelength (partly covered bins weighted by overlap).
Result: 17.2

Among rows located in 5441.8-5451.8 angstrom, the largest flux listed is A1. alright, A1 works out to 19.72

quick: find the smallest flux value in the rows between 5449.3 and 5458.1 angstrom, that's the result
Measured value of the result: 18.52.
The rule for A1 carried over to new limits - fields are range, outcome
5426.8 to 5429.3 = 18.92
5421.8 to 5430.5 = 19.69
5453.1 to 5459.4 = 19.35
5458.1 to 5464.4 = 18.98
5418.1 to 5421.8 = 19.78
